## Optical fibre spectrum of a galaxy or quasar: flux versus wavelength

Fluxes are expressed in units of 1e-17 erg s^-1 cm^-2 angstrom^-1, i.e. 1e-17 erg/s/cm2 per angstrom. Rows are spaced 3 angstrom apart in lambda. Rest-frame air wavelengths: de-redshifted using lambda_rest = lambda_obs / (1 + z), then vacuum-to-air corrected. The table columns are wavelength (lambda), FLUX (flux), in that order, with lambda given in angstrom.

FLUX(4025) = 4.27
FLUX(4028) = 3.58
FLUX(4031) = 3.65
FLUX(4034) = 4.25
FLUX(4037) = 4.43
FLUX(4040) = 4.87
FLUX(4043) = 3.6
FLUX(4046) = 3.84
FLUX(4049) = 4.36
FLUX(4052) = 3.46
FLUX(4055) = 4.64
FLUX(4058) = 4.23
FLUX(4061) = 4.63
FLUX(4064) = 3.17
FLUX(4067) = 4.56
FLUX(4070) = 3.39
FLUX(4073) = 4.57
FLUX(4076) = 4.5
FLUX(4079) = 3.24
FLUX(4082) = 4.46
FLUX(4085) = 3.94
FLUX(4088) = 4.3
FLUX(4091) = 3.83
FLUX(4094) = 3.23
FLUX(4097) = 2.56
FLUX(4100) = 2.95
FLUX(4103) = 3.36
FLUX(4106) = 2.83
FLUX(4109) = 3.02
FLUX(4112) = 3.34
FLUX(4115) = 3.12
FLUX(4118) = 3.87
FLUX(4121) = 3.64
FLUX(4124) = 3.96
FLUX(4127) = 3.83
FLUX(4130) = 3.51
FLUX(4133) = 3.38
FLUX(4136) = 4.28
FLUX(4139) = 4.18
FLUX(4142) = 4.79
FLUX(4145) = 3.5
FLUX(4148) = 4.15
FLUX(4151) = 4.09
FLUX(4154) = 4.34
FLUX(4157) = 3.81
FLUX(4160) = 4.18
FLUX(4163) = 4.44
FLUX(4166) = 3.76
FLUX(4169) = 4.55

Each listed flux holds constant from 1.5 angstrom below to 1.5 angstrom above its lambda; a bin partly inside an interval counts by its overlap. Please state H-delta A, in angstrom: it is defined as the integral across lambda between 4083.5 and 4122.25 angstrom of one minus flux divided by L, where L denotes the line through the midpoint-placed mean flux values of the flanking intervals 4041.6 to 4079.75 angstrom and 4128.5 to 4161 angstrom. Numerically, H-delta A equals 6.18 angstrom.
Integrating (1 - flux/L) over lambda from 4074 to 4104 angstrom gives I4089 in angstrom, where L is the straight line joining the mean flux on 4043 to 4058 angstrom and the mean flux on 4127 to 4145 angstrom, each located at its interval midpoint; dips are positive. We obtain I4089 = 2.64 angstrom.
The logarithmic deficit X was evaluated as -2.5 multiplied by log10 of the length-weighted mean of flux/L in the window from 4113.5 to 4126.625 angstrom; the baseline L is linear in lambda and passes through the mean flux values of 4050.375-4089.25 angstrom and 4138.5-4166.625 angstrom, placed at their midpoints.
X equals 0.126 mag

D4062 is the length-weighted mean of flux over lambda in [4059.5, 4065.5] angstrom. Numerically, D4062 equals 3.9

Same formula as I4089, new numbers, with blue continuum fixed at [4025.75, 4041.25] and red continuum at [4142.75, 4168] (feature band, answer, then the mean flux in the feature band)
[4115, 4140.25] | 1.9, 3.79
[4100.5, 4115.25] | 3.5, 3.12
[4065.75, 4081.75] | 0.2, 4.08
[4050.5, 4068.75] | 0.1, 4.11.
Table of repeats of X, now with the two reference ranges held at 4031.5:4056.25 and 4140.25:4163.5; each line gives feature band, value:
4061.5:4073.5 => 0.06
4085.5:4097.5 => 0.16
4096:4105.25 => 0.36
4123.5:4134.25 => 0.14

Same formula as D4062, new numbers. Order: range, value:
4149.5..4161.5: 4.1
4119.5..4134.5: 3.66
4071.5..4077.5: 4.54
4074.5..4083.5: 4.07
